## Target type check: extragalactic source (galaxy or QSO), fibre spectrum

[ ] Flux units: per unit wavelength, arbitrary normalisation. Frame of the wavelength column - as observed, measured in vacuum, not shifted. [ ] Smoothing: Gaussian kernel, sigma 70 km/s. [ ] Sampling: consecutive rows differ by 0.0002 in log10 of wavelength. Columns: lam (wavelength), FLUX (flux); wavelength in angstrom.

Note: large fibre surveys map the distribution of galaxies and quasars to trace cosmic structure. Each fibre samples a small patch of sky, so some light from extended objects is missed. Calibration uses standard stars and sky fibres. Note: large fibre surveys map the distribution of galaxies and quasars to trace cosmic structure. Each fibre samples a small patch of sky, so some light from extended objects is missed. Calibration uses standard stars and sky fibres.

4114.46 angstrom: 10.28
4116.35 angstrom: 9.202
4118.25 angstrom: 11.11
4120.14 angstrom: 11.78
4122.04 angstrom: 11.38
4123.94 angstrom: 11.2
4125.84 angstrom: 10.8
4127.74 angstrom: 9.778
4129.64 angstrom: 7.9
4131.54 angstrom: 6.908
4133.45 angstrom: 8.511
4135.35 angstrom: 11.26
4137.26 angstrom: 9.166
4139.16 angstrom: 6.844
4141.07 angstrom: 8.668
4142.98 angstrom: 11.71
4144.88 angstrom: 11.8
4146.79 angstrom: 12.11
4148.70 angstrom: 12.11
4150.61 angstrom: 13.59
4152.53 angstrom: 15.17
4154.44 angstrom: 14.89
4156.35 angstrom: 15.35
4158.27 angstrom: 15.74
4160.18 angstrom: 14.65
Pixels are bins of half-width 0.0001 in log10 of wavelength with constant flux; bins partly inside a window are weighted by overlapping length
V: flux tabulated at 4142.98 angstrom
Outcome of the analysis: 11.71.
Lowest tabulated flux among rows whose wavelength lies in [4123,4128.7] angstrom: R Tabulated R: 9.778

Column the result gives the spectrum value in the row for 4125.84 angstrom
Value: 10.8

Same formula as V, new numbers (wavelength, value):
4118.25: 11.11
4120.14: 11.78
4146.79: 12.11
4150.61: 13.59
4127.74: 9.778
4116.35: 9.202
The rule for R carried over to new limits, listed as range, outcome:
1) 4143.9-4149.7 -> 11.8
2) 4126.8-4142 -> 6.844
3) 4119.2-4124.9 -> 11.2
